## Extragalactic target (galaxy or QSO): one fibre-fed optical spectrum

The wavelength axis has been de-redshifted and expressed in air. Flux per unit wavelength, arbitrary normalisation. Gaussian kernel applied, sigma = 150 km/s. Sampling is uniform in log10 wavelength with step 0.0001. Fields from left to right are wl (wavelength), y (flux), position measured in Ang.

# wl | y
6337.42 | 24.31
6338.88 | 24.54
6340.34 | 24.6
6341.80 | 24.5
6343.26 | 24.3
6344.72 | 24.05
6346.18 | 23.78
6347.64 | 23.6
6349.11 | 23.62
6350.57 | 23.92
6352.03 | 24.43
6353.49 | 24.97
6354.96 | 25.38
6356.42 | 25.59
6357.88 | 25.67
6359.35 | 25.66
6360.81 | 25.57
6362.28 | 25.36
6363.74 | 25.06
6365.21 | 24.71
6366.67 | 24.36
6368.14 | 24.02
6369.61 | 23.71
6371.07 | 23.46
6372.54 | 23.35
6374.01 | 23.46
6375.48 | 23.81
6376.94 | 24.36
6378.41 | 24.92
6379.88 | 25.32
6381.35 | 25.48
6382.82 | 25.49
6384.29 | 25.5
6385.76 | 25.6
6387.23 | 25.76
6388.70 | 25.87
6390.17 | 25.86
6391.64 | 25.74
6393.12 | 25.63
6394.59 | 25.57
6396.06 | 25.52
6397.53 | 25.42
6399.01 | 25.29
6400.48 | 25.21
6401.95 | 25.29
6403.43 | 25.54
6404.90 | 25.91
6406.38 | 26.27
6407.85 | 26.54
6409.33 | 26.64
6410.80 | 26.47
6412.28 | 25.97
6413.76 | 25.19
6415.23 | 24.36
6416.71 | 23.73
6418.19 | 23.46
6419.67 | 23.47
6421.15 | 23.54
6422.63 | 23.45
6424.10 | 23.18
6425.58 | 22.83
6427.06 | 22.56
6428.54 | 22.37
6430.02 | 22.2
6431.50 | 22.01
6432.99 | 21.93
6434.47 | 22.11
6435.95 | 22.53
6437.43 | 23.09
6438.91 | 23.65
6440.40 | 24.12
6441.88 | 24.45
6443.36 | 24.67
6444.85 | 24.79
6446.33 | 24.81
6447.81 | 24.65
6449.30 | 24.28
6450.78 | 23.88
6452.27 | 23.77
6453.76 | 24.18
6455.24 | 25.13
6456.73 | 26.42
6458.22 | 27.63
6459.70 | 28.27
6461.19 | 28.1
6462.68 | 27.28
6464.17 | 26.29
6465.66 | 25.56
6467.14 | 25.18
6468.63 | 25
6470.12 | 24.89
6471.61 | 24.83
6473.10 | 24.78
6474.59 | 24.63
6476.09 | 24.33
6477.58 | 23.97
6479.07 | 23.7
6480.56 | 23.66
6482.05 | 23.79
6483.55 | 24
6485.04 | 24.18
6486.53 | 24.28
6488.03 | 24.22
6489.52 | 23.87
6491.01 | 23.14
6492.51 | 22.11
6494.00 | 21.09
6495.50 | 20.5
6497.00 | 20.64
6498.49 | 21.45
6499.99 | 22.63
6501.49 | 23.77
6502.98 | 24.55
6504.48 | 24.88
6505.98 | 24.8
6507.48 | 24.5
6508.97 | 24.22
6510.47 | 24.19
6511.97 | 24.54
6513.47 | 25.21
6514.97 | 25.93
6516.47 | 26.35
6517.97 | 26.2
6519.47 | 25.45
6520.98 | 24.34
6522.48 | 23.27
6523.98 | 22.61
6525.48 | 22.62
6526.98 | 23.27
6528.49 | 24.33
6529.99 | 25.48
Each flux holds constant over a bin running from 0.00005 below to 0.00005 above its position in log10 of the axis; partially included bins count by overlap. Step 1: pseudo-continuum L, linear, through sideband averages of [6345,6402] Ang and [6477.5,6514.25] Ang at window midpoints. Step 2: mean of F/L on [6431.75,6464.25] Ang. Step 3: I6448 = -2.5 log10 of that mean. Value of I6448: -0.03 mag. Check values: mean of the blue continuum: 24.9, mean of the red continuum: 23.5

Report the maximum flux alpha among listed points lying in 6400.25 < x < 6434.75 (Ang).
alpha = 26.64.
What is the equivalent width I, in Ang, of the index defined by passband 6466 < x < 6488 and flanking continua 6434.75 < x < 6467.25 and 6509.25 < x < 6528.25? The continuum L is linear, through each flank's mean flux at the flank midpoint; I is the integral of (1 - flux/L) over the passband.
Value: 0.4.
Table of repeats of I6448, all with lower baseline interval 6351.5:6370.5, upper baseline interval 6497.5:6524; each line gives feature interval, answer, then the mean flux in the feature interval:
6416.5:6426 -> 0.061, 23.4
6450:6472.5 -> -0.051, 25.8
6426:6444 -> 0.078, 23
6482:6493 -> 0.034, 23.7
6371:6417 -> -0.021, 25.3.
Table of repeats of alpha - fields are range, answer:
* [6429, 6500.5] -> 28.27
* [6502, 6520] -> 26.35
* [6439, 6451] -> 24.81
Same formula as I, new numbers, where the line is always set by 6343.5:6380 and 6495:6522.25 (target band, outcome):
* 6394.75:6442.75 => 0.3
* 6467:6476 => -0.2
